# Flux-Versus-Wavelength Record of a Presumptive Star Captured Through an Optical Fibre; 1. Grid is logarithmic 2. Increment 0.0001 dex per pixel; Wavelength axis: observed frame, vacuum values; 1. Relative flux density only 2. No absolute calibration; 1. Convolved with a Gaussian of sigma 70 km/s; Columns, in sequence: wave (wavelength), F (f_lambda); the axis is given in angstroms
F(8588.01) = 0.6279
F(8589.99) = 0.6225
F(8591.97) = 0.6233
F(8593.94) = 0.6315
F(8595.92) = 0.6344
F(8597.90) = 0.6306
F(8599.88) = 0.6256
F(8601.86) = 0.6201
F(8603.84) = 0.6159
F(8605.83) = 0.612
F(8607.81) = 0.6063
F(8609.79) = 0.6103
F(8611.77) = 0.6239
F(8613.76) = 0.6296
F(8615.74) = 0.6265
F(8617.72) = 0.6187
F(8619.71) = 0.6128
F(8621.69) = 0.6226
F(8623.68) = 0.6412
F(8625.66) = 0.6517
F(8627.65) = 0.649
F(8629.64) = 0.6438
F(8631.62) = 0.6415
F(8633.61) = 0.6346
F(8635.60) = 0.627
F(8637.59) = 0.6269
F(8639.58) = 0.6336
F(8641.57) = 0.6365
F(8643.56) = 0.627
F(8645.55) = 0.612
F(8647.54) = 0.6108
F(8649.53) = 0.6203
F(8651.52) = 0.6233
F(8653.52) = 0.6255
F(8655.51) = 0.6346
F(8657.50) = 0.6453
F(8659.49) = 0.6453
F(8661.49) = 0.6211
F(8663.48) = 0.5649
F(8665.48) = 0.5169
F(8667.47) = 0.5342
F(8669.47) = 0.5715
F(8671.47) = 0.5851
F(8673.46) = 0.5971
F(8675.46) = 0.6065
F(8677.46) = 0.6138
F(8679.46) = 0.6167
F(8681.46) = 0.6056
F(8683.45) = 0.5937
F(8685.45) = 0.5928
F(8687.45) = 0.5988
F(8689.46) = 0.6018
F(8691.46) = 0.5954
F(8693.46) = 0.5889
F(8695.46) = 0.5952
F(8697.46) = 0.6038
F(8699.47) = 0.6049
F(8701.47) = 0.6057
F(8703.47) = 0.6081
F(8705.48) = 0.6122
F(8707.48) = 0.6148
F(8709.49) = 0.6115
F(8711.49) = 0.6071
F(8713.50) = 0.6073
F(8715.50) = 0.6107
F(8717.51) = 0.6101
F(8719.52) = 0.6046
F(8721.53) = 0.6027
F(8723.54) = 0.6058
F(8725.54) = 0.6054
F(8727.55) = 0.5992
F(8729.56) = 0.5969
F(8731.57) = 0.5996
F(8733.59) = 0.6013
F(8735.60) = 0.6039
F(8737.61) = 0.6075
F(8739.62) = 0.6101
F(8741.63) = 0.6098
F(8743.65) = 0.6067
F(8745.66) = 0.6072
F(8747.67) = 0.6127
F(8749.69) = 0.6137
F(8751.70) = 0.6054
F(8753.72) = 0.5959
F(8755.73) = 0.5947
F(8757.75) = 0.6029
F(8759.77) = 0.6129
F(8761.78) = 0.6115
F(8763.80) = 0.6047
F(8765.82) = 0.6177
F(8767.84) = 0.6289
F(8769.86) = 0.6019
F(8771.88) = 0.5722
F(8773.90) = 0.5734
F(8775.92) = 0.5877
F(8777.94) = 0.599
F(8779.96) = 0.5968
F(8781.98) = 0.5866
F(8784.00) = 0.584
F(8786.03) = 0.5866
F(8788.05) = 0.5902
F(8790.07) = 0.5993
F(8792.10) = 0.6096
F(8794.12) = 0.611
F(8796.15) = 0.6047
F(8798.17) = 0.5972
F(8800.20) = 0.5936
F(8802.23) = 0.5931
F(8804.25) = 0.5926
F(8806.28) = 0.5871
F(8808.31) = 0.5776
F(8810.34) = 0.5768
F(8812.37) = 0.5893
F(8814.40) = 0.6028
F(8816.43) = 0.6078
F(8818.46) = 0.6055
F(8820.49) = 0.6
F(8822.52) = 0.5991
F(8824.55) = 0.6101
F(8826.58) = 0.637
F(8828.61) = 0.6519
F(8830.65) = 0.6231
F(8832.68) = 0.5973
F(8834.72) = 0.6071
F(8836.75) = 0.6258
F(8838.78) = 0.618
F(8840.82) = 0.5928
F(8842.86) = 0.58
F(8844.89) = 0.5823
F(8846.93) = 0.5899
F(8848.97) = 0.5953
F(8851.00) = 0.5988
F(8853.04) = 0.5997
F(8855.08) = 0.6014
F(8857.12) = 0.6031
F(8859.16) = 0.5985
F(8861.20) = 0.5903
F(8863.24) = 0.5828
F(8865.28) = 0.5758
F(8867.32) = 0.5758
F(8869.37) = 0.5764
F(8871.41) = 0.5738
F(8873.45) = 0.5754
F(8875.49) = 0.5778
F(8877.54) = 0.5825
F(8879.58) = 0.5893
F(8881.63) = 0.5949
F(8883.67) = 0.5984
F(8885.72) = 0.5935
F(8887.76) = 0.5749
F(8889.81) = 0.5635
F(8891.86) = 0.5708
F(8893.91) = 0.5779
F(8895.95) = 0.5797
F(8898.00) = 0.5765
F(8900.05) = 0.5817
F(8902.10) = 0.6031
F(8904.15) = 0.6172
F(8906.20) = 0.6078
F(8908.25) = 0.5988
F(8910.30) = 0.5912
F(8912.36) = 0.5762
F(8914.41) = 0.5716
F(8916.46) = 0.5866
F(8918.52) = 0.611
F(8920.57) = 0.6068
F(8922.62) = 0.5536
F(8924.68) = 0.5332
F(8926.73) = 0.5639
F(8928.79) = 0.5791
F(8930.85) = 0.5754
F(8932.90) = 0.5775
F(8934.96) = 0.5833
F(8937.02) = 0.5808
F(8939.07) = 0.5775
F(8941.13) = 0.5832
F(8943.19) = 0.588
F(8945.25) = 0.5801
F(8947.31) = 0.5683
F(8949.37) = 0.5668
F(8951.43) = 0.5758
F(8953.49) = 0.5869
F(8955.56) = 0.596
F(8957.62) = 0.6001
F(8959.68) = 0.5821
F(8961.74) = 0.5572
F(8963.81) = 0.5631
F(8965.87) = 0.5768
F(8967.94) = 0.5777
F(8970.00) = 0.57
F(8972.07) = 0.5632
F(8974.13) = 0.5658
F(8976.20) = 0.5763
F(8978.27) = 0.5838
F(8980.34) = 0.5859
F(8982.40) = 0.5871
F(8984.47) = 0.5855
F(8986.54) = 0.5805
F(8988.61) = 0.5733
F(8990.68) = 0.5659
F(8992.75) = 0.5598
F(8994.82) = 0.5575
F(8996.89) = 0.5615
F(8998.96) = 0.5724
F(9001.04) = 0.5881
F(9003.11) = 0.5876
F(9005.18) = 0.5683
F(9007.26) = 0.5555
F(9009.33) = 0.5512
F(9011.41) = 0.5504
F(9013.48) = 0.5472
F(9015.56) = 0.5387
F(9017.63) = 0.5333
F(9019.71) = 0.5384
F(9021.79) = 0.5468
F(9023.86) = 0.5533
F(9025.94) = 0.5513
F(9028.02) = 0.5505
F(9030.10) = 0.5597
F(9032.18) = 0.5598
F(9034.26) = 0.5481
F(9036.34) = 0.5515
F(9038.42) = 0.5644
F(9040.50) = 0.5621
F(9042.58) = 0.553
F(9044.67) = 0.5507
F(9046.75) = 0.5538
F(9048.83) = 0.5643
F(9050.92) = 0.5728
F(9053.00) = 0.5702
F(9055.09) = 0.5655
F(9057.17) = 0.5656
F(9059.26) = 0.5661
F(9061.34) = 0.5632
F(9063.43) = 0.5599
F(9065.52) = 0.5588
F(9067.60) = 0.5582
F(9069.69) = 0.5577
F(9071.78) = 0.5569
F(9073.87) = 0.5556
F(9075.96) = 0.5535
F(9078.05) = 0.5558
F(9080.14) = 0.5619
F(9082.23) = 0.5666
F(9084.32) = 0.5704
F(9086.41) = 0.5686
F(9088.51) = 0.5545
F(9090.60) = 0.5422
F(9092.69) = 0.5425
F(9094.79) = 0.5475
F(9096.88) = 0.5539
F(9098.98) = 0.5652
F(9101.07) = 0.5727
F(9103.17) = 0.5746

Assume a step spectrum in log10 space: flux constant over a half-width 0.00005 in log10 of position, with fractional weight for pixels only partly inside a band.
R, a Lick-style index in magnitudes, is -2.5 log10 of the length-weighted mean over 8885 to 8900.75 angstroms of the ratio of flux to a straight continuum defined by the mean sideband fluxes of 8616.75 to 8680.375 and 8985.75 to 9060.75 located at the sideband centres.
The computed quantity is 0.00 mag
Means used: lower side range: 0.616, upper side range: 0.559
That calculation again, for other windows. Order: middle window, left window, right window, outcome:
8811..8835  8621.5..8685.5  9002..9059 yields -0.04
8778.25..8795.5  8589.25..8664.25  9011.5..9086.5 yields 0.01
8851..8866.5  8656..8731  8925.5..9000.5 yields -0.01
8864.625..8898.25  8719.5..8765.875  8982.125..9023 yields 0.00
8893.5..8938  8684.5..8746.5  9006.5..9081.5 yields -0.02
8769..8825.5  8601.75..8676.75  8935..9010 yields 0.00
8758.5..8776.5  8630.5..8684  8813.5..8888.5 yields 0.00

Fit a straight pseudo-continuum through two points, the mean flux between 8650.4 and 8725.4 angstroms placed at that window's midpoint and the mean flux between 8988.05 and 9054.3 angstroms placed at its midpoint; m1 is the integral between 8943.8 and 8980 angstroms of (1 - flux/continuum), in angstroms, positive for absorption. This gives -0.7 angstroms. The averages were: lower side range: 0.602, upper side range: 0.558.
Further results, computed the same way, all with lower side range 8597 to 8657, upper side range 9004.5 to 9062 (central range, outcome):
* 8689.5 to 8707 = 0.34 angstroms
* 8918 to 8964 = -0.49 angstroms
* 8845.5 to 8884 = -0.21 angstroms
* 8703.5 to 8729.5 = 0.16 angstroms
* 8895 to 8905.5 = -0.25 angstroms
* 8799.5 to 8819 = 0.08 angstroms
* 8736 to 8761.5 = -0.06 angstroms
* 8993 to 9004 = -0.21 angstroms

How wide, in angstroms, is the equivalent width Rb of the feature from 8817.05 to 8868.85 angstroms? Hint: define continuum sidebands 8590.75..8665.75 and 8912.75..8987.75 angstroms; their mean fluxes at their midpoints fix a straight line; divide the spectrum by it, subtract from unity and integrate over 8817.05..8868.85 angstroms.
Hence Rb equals -0.7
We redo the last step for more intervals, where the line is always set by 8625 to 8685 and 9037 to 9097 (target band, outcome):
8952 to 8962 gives -0.2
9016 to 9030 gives 0.5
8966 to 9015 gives -0.1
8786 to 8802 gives -0.1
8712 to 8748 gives -0.1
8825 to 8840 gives -0.8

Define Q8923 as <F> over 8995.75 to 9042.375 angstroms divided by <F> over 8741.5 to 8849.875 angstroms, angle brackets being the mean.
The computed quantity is 0.93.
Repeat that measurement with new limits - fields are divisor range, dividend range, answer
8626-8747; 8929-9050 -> 0.93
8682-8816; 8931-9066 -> 0.94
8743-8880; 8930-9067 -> 0.95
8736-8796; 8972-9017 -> 0.94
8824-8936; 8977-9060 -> 0.95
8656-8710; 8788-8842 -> 1.01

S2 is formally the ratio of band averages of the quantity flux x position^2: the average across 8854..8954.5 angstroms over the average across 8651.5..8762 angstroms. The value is 1.0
